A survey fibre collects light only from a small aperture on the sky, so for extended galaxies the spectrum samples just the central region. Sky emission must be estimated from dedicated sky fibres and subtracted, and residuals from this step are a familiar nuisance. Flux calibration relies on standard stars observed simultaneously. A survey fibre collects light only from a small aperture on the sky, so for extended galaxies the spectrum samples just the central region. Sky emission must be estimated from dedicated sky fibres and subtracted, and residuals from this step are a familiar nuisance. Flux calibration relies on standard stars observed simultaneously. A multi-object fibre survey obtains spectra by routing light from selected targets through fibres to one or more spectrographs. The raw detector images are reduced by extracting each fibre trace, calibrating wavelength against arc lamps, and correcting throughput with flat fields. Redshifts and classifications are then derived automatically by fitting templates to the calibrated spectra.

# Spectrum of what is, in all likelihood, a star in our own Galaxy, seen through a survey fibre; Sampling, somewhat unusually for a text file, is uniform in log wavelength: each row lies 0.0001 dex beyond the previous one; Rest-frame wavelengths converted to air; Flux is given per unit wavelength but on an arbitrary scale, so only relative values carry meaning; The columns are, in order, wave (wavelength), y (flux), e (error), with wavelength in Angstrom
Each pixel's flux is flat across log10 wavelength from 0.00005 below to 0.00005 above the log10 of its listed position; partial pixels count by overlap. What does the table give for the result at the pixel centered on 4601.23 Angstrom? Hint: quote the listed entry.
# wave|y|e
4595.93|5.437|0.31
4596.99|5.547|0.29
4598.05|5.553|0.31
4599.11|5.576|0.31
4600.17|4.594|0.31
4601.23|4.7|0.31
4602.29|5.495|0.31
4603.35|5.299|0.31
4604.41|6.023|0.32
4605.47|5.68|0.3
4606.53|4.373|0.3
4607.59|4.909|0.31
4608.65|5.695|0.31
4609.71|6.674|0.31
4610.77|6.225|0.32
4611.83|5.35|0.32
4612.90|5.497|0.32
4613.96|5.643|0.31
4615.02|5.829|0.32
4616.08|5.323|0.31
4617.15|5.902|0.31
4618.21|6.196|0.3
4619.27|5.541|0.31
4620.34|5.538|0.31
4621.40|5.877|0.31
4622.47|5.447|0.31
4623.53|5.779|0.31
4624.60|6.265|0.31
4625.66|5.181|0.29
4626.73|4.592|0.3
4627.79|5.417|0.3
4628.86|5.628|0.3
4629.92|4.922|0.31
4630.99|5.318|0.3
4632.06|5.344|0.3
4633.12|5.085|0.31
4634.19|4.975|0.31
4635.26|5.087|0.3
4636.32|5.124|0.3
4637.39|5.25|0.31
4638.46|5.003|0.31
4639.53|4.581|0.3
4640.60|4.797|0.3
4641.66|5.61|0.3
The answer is 4.7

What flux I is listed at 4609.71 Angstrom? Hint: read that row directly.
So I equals 6.674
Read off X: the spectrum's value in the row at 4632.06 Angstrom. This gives 5.344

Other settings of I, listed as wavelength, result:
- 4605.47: 5.68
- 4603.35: 5.299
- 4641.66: 5.61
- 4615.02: 5.829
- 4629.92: 4.922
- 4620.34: 5.538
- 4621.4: 5.877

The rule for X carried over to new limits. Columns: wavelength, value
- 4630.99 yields 5.318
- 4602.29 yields 5.495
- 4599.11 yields 5.576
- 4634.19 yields 4.975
